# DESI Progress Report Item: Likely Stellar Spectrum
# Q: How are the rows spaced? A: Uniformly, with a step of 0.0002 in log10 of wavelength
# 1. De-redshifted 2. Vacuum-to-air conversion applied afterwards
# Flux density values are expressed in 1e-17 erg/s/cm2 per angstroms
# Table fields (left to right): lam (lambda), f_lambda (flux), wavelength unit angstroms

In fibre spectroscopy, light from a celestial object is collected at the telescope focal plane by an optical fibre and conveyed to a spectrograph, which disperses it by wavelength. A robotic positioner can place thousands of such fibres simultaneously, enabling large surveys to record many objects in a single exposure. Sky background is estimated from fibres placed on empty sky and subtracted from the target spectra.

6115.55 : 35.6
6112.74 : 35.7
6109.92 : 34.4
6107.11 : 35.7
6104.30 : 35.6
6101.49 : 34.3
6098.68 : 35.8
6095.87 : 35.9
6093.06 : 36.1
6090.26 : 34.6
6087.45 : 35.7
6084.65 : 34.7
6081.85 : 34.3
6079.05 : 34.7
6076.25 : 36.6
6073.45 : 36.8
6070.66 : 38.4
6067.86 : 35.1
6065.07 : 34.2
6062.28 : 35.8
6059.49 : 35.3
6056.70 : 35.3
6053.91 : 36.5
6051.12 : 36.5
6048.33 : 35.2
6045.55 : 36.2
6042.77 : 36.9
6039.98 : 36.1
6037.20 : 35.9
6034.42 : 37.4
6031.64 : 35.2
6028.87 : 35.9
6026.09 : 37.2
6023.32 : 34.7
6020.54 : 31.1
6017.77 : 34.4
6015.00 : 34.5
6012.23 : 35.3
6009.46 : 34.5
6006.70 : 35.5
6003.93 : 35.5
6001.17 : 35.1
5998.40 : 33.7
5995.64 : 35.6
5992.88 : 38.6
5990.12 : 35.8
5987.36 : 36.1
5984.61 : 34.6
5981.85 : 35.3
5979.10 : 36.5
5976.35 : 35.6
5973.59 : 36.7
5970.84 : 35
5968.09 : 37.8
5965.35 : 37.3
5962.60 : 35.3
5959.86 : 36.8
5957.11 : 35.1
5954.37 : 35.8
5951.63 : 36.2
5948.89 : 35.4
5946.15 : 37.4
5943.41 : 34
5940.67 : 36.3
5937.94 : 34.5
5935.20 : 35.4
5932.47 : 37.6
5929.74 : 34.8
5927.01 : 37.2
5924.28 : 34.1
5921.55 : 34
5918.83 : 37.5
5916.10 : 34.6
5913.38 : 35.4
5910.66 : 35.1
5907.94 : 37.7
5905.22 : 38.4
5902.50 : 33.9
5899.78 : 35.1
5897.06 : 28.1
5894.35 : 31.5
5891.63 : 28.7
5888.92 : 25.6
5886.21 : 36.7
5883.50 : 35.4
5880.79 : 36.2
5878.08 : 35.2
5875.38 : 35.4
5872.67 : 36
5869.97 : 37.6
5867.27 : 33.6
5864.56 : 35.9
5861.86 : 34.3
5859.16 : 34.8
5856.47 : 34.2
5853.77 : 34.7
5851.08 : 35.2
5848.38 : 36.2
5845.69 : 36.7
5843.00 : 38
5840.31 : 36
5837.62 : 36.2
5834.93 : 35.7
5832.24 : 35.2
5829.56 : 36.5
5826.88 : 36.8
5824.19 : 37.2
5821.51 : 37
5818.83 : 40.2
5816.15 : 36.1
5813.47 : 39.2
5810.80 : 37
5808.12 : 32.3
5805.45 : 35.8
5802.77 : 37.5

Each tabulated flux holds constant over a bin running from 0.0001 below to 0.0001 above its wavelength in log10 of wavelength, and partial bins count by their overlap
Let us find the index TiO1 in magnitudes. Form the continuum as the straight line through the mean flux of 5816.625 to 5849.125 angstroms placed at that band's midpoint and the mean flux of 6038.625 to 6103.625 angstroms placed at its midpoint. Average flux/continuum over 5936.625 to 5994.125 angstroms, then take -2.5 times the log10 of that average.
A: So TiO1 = 0.01 mag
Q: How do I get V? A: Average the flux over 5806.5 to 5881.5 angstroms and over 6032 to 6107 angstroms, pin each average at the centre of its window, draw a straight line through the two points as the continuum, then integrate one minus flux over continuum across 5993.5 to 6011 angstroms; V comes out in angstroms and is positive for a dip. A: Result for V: 0.34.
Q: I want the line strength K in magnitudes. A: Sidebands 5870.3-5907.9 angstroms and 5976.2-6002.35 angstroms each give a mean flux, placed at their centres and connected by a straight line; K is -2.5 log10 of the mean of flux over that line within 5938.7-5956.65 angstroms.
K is -0.03 mag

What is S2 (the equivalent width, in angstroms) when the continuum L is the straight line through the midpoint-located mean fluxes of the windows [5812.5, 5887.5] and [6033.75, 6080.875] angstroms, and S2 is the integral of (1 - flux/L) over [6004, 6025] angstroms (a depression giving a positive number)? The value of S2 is 1.0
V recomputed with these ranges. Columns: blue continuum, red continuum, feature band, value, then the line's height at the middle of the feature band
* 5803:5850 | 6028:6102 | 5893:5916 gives 1.2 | 36.3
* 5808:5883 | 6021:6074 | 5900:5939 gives 0.3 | 36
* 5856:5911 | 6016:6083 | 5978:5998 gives -0.5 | 35.1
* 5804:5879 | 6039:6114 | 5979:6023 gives 0.8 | 35.8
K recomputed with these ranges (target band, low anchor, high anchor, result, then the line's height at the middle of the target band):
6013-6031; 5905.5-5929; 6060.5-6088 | 0.03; 35.7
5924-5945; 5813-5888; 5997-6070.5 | 0.01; 35.8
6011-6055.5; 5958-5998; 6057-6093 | 0.01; 35.8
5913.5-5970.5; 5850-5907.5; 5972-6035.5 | -0.03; 34.8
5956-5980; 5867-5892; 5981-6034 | -0.04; 34.9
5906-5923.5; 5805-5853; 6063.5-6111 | 0.01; 36.2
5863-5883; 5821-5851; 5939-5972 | 0.02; 36.3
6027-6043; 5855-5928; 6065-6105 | -0.03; 35.3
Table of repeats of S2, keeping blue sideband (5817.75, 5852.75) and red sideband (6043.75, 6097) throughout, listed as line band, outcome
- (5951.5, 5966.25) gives 0.0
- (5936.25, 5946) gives 0.3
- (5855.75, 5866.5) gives 0.5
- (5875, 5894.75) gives 1.8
